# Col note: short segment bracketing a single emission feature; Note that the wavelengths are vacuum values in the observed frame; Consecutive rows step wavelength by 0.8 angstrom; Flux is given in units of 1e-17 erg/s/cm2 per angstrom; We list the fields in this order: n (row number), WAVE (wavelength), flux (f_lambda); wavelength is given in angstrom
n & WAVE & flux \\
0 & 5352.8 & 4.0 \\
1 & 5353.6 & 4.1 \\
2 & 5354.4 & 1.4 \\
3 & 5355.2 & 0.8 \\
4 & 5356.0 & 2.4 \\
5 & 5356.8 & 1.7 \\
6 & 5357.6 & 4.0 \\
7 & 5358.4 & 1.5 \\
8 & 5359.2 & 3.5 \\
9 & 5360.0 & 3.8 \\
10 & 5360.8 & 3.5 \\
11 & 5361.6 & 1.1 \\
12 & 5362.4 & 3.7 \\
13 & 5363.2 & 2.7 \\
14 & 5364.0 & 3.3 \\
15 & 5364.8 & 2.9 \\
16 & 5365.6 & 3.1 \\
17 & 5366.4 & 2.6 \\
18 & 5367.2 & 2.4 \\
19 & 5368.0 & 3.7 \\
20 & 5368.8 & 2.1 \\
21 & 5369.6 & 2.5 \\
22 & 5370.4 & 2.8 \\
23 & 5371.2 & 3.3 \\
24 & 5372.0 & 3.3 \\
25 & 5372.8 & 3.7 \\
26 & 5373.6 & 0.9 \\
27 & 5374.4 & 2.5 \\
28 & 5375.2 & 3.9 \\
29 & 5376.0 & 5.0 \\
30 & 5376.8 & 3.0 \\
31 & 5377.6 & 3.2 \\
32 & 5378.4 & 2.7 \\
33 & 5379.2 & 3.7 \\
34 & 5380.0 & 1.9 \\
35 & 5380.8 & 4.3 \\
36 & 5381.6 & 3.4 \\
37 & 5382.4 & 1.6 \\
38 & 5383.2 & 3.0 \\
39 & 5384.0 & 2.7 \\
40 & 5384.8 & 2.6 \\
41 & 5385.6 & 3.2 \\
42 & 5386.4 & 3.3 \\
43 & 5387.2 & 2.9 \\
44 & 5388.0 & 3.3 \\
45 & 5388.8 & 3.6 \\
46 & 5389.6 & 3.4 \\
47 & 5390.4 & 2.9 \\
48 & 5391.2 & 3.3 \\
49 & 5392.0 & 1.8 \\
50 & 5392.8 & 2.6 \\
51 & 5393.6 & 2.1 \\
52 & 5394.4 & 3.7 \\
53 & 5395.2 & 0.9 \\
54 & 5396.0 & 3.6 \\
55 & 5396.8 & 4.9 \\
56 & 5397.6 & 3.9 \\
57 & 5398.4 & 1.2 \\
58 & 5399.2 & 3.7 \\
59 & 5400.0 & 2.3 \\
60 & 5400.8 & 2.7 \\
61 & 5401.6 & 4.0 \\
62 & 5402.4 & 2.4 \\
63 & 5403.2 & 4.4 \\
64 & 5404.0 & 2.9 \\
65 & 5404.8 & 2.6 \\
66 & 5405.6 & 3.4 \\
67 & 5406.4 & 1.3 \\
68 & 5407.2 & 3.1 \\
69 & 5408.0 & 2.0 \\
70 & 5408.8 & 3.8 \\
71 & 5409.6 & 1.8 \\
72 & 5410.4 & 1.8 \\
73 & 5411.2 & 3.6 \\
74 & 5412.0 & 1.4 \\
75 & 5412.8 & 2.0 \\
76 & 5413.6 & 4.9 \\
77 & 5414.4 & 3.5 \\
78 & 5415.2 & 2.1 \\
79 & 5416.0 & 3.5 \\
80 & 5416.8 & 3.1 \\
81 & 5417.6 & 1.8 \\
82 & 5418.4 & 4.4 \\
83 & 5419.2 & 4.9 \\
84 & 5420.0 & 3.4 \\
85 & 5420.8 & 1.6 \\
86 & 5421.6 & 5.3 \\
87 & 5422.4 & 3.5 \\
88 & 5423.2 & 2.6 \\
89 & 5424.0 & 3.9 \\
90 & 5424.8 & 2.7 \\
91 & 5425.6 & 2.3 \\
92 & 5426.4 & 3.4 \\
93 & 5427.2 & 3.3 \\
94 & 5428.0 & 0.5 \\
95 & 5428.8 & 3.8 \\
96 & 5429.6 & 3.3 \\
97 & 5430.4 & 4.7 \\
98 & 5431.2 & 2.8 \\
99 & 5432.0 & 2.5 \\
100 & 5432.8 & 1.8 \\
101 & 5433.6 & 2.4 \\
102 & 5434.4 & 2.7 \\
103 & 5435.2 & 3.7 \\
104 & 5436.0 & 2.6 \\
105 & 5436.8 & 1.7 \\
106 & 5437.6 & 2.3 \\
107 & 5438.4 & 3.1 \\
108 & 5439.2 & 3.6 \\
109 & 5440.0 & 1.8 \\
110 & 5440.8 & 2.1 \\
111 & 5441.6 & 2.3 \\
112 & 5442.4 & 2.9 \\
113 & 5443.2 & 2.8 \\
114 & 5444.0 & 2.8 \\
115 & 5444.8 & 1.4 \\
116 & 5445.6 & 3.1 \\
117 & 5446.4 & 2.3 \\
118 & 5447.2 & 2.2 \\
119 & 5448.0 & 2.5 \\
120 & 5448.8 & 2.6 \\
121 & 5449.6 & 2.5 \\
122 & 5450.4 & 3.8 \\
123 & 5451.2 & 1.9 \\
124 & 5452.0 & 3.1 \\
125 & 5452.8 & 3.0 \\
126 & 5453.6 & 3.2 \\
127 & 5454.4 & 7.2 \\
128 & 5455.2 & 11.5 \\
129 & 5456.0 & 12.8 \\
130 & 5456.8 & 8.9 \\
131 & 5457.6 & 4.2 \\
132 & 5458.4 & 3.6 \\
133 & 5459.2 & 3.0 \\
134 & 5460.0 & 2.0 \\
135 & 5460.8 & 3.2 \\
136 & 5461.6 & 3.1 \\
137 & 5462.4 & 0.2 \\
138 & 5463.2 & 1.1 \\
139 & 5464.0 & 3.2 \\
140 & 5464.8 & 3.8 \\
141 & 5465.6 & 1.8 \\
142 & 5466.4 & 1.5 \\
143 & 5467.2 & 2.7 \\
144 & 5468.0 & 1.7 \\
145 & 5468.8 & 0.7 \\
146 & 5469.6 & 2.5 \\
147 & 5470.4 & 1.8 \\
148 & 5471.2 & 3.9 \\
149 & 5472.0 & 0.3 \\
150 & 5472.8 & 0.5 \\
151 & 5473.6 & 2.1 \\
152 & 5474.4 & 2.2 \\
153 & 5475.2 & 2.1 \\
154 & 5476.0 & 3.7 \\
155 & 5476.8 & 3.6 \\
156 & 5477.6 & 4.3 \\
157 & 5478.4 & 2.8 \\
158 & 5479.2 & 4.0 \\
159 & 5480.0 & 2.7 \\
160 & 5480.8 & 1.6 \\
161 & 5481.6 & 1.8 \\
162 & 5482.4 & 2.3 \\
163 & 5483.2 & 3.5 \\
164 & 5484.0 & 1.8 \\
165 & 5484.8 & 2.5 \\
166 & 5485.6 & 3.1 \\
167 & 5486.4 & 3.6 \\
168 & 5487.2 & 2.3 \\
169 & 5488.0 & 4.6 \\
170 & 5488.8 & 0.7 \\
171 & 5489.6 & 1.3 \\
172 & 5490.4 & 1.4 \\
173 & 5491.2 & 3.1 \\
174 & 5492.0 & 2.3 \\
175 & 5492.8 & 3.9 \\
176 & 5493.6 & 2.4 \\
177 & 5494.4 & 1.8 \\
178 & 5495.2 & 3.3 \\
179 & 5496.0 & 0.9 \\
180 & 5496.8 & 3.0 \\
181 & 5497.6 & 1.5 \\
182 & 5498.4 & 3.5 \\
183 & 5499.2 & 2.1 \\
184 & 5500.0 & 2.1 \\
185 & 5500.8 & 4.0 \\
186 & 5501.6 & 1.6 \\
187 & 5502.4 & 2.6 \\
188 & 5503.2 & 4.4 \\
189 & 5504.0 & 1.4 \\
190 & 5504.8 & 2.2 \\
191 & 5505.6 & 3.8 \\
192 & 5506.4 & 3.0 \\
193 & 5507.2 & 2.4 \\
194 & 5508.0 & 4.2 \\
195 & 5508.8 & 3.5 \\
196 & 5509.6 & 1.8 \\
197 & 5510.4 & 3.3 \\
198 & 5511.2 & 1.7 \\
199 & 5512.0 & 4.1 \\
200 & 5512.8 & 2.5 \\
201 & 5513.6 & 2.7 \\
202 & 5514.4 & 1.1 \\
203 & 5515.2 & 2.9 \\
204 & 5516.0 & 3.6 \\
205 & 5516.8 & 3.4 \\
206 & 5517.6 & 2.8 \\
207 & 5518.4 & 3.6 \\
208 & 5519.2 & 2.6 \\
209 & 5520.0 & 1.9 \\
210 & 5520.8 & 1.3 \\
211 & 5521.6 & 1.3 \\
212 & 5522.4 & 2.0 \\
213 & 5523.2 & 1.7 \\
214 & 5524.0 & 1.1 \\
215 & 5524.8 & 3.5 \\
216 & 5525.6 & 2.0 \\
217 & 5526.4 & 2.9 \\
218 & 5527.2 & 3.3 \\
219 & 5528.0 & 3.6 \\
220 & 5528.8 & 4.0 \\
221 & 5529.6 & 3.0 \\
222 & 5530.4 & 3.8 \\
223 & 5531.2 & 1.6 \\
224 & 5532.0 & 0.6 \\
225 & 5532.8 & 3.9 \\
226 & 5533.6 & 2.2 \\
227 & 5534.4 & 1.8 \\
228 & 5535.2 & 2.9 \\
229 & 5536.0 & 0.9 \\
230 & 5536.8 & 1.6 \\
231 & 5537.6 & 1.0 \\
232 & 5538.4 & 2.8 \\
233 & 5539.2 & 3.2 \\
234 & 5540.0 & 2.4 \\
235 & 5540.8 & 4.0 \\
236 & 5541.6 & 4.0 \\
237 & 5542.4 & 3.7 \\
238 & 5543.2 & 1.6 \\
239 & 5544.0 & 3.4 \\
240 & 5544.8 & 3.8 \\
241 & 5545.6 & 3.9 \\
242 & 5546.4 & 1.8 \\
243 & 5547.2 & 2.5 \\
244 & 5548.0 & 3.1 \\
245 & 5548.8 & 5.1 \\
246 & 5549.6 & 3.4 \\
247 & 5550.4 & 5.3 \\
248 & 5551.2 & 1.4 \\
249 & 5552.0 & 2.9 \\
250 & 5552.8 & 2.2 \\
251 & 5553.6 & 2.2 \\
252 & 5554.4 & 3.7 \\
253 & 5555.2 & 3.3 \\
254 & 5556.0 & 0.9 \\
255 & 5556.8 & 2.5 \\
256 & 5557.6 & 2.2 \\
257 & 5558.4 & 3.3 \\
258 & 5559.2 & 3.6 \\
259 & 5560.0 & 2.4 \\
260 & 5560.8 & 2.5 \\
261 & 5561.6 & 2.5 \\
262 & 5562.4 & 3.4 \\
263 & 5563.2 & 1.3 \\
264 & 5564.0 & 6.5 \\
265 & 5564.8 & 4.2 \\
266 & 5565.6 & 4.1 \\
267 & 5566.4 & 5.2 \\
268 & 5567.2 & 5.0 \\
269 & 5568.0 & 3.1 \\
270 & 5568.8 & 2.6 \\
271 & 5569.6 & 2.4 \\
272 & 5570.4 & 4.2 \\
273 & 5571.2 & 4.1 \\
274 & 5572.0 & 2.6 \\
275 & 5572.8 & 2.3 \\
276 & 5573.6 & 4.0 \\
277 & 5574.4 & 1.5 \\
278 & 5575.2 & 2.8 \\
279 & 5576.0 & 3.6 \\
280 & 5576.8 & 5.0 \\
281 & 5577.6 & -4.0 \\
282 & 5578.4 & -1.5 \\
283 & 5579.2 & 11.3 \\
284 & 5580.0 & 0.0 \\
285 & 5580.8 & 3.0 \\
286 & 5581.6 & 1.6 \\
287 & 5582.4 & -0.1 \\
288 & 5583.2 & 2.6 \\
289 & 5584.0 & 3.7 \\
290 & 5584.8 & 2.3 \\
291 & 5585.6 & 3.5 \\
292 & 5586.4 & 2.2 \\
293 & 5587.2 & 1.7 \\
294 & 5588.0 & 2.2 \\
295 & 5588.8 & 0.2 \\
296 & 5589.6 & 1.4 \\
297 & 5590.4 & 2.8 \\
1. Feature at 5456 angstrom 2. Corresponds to Hbeta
